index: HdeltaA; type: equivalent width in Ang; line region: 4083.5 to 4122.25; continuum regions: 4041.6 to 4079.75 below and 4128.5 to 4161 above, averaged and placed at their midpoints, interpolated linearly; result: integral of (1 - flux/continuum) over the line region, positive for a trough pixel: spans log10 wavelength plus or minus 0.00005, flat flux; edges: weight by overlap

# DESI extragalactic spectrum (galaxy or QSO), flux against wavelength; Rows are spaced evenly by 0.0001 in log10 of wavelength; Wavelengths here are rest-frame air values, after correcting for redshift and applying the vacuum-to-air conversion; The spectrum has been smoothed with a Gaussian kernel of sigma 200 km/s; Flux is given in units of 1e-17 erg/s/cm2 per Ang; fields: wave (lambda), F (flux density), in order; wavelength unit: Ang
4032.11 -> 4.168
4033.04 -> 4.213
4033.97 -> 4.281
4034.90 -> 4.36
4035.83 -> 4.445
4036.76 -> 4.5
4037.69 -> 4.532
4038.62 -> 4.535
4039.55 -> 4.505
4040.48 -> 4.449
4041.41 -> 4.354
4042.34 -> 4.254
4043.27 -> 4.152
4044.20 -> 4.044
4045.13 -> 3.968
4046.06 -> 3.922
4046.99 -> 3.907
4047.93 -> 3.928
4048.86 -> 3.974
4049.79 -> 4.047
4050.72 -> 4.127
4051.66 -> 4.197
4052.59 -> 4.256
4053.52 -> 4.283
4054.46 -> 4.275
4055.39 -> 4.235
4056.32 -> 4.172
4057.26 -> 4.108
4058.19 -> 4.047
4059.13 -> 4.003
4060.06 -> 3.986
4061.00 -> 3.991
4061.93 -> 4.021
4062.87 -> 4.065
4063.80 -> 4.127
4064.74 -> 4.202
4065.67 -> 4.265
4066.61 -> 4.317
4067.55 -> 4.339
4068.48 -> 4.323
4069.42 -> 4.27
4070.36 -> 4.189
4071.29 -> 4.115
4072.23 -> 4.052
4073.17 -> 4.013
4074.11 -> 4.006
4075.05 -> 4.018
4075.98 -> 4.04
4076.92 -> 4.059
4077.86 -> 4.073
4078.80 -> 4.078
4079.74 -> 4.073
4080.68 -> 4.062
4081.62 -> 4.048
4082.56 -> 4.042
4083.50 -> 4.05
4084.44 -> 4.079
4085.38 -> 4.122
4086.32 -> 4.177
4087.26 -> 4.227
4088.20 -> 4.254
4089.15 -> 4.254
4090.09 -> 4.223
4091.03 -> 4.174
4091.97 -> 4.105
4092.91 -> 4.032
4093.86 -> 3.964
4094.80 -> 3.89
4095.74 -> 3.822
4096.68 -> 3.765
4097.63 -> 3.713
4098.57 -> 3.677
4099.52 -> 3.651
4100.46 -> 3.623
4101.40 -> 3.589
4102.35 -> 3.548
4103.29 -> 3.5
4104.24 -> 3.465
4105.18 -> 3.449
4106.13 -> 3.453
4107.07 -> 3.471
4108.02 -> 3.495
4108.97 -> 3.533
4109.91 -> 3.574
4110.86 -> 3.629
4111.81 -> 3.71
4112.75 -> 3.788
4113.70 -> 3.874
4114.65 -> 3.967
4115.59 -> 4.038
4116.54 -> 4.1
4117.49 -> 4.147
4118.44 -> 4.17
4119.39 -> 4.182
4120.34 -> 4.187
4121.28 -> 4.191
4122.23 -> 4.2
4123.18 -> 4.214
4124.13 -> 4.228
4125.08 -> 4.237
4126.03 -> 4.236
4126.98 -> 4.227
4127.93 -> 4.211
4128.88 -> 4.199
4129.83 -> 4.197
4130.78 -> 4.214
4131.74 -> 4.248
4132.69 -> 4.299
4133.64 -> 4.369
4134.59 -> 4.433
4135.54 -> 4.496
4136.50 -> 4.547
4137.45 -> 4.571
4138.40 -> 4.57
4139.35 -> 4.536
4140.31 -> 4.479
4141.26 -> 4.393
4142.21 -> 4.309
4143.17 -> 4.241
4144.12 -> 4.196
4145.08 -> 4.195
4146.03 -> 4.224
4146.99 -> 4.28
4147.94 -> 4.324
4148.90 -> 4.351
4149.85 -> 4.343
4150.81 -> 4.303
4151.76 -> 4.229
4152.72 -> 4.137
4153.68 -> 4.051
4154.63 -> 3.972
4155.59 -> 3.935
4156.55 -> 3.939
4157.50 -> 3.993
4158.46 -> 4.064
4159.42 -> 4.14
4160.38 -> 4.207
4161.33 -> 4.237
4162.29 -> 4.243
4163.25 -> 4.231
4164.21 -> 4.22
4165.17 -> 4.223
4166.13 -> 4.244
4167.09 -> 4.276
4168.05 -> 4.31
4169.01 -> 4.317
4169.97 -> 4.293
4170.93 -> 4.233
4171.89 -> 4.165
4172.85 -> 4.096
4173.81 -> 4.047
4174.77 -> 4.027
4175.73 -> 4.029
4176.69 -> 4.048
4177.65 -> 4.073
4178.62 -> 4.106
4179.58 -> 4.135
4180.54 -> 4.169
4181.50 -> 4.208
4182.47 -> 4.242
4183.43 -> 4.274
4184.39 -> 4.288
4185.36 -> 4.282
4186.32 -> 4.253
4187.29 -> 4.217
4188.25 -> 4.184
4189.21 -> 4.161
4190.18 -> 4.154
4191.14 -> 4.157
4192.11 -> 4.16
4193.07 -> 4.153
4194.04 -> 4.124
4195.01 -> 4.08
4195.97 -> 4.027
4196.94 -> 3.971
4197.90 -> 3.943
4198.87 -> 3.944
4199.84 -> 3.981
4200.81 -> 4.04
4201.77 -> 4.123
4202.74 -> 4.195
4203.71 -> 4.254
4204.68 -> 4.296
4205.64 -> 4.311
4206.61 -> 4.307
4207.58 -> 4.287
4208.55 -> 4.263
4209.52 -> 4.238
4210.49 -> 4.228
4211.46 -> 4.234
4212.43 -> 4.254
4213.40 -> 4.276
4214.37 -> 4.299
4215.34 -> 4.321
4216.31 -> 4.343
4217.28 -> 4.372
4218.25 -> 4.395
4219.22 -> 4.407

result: 2.9 Ang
